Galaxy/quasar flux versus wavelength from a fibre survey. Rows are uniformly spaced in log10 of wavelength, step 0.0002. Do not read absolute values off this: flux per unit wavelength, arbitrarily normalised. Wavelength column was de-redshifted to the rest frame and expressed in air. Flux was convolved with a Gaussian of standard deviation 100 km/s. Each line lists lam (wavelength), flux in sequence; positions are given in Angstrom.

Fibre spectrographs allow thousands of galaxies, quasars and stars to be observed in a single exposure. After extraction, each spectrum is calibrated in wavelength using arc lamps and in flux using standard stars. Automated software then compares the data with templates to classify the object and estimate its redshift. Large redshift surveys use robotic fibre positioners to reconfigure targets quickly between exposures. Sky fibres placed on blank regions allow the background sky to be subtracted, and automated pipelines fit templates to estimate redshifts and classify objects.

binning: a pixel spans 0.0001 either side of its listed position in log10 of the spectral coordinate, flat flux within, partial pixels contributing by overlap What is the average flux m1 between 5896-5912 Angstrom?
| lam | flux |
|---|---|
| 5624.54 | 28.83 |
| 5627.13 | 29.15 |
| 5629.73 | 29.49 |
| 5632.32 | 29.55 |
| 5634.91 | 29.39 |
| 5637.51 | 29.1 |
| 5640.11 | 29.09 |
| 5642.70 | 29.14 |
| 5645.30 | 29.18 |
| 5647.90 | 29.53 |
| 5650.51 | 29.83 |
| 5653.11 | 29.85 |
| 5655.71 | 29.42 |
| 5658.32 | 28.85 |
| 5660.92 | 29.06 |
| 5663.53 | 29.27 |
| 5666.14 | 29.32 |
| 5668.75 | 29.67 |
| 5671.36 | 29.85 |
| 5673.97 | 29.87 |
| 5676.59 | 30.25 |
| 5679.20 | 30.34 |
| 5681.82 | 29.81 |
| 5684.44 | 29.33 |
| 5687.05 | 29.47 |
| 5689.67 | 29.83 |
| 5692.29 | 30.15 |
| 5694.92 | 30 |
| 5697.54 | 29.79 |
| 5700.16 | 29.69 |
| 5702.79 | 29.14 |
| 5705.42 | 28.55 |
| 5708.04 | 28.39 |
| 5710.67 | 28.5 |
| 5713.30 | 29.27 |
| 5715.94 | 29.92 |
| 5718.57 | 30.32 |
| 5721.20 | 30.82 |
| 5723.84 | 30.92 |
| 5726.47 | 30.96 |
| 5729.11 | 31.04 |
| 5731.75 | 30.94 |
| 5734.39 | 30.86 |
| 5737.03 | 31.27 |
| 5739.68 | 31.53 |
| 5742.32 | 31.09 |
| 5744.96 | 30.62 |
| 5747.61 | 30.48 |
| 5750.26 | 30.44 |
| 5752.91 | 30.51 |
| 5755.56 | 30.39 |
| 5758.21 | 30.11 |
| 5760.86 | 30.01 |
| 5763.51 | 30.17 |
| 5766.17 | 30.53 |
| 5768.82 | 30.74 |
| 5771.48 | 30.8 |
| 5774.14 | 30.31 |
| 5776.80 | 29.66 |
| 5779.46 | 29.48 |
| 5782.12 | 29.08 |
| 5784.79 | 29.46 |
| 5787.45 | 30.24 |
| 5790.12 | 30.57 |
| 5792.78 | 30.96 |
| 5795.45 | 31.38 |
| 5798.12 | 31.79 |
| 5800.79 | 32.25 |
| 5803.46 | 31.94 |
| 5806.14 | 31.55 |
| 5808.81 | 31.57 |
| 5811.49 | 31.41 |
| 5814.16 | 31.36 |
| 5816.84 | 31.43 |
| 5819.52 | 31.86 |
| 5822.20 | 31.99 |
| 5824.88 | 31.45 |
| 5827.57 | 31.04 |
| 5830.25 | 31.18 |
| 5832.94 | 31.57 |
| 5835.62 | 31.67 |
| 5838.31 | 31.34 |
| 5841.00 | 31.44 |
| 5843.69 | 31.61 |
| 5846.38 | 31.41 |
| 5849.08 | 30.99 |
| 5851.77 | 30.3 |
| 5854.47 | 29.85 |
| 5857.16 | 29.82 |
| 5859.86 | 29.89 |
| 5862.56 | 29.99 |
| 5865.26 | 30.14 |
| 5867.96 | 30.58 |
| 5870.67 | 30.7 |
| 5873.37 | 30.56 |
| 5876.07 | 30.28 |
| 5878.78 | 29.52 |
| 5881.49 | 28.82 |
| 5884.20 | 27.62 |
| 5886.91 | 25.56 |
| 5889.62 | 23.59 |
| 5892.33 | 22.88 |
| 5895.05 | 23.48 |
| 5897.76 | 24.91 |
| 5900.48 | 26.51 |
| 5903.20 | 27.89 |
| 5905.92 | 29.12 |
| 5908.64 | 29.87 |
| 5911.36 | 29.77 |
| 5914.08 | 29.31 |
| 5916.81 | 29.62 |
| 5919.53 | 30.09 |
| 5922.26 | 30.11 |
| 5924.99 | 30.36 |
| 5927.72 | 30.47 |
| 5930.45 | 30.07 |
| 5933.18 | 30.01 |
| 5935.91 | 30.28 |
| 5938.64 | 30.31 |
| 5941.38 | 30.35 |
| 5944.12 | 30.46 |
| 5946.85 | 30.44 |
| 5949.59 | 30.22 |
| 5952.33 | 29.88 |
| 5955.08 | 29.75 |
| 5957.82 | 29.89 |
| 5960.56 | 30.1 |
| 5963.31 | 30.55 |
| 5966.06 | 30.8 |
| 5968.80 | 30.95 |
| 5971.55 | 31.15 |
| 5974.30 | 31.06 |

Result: 27.8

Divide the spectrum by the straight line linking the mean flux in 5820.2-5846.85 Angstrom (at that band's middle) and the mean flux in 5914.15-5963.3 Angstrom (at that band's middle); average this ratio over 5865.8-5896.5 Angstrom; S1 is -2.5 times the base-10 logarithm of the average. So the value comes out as 0.120 mag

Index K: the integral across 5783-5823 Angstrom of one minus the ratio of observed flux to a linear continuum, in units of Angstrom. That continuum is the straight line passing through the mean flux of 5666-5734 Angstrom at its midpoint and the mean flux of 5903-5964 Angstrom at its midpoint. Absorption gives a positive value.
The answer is -1.8 Angstrom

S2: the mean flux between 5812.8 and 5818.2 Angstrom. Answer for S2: 31.4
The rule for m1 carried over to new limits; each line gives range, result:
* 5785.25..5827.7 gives 31.4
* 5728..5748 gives 31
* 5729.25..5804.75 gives 30.6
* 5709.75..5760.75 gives 30.5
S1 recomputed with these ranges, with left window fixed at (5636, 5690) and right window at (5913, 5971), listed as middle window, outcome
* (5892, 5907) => 0.16 mag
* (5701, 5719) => 0.02 mag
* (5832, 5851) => -0.05 mag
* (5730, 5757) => -0.04 mag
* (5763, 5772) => -0.03 mag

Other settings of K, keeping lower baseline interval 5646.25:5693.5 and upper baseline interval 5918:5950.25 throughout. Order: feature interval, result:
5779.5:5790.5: 0.1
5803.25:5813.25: -0.5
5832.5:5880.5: -0.8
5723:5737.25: -0.6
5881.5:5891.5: 1.4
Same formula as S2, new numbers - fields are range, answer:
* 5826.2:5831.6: 31.1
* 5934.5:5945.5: 30.4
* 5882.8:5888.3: 26.6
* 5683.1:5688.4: 29.4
